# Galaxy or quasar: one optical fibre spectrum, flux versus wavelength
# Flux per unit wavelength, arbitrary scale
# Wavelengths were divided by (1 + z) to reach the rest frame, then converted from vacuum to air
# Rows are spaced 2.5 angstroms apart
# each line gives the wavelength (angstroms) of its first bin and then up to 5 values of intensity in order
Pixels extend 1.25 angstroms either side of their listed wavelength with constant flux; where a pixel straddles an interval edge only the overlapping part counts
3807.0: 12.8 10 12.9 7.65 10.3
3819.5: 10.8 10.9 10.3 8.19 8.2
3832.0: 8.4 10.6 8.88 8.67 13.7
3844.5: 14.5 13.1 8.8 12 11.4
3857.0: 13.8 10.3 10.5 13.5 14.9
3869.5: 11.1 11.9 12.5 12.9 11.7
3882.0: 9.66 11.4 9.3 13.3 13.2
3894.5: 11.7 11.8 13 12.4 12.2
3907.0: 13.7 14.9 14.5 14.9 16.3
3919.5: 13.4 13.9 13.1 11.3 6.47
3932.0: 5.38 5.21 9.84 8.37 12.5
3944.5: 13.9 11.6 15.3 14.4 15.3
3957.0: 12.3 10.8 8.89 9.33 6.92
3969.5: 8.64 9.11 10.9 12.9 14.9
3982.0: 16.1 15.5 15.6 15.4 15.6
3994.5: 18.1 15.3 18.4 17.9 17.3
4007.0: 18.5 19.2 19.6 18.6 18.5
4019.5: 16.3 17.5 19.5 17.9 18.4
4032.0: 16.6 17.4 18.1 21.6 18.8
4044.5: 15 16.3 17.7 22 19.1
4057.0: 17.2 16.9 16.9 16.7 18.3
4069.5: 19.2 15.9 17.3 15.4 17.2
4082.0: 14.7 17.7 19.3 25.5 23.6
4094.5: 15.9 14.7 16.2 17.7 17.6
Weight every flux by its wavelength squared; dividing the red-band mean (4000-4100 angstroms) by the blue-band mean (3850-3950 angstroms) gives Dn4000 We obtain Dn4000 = 1.6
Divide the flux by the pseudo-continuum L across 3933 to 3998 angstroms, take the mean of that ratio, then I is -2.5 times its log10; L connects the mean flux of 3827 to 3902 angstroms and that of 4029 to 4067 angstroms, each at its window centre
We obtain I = 0.22 mag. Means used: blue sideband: 11.5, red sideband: 17.9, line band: 12.4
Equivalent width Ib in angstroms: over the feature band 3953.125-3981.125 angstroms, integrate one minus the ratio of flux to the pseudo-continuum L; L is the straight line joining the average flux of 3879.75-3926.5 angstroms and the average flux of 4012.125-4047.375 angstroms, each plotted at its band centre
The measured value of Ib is 8.1 angstroms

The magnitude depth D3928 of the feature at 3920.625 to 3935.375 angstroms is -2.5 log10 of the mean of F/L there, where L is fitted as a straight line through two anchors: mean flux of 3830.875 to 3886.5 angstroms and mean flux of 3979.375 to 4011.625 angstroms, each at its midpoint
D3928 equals 0.45 mag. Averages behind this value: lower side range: 11.5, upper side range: 16.9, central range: 9.36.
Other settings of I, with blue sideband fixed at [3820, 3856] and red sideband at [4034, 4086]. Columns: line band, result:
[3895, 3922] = -0.069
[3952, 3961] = 0.112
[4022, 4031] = -0.115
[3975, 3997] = -0.005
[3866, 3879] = -0.081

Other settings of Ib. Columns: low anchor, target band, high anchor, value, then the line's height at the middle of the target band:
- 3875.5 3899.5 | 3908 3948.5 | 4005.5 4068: 5.3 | 13.5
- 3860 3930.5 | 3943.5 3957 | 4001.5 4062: 0.8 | 14.8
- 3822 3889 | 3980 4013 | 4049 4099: -3.0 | 15.6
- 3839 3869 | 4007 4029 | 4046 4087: -2.9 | 16.3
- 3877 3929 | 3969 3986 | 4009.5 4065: 3.2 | 15.7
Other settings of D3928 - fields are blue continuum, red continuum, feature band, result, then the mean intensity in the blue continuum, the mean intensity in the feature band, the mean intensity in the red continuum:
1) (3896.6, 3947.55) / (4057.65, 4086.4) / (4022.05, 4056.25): -0.16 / 11.8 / 18.3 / 17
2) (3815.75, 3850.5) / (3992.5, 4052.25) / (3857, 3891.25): 0.01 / 10.4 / 11.9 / 18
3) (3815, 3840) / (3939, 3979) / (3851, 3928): -0.21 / 9.49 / 12.6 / 11.4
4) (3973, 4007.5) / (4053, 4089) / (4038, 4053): -0.10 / 15.8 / 18.5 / 17.5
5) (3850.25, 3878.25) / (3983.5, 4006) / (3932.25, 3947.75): 0.44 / 12.2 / 9.88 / 16.6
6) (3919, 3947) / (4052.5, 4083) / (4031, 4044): -0.17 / 10.3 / 18.3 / 17.2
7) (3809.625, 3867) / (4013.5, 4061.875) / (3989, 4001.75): -0.01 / 10.9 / 16.7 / 18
